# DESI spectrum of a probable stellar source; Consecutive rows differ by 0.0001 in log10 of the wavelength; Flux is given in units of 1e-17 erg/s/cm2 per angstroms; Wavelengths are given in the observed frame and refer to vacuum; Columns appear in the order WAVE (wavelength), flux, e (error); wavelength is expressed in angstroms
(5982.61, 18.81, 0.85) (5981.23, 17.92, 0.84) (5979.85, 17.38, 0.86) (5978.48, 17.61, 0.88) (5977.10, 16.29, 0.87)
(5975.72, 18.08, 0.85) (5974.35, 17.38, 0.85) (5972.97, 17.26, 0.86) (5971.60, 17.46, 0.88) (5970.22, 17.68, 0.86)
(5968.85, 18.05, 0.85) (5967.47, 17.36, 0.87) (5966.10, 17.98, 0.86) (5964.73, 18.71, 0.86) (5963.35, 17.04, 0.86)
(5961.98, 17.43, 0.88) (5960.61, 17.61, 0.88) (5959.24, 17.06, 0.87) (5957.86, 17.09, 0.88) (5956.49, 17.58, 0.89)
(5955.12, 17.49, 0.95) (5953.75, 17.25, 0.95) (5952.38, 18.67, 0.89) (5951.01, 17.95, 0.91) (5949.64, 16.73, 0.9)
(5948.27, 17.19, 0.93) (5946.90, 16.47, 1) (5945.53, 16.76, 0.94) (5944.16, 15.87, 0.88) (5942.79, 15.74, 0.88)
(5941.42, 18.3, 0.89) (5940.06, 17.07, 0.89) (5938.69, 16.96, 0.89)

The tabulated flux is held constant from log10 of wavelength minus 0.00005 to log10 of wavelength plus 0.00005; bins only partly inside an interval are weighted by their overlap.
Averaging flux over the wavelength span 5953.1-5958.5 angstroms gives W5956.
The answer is 17.4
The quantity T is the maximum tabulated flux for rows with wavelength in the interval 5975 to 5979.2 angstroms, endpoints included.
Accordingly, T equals 18.08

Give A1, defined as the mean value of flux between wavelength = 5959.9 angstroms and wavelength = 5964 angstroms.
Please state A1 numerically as 17.4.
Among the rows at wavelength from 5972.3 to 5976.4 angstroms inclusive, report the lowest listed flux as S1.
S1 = 17.26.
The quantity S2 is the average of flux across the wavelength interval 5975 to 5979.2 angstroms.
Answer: 17.3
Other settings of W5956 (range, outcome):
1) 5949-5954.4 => 17.7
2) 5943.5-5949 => 16.6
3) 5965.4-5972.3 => 17.7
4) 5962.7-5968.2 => 17.8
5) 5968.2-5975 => 17.6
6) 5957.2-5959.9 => 17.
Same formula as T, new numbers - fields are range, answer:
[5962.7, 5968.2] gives 18.71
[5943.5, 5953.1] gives 18.67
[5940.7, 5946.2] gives 18.3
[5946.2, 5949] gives 17.19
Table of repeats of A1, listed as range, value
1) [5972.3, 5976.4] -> 17.6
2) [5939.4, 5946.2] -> 16.8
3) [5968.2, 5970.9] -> 17.9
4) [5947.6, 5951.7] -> 17.3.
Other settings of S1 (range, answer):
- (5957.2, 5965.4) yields 17.04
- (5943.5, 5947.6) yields 15.87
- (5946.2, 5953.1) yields 16.47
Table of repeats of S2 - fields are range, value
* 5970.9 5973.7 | 17.3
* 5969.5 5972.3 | 17.6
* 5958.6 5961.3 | 17.4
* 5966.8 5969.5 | 17.7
